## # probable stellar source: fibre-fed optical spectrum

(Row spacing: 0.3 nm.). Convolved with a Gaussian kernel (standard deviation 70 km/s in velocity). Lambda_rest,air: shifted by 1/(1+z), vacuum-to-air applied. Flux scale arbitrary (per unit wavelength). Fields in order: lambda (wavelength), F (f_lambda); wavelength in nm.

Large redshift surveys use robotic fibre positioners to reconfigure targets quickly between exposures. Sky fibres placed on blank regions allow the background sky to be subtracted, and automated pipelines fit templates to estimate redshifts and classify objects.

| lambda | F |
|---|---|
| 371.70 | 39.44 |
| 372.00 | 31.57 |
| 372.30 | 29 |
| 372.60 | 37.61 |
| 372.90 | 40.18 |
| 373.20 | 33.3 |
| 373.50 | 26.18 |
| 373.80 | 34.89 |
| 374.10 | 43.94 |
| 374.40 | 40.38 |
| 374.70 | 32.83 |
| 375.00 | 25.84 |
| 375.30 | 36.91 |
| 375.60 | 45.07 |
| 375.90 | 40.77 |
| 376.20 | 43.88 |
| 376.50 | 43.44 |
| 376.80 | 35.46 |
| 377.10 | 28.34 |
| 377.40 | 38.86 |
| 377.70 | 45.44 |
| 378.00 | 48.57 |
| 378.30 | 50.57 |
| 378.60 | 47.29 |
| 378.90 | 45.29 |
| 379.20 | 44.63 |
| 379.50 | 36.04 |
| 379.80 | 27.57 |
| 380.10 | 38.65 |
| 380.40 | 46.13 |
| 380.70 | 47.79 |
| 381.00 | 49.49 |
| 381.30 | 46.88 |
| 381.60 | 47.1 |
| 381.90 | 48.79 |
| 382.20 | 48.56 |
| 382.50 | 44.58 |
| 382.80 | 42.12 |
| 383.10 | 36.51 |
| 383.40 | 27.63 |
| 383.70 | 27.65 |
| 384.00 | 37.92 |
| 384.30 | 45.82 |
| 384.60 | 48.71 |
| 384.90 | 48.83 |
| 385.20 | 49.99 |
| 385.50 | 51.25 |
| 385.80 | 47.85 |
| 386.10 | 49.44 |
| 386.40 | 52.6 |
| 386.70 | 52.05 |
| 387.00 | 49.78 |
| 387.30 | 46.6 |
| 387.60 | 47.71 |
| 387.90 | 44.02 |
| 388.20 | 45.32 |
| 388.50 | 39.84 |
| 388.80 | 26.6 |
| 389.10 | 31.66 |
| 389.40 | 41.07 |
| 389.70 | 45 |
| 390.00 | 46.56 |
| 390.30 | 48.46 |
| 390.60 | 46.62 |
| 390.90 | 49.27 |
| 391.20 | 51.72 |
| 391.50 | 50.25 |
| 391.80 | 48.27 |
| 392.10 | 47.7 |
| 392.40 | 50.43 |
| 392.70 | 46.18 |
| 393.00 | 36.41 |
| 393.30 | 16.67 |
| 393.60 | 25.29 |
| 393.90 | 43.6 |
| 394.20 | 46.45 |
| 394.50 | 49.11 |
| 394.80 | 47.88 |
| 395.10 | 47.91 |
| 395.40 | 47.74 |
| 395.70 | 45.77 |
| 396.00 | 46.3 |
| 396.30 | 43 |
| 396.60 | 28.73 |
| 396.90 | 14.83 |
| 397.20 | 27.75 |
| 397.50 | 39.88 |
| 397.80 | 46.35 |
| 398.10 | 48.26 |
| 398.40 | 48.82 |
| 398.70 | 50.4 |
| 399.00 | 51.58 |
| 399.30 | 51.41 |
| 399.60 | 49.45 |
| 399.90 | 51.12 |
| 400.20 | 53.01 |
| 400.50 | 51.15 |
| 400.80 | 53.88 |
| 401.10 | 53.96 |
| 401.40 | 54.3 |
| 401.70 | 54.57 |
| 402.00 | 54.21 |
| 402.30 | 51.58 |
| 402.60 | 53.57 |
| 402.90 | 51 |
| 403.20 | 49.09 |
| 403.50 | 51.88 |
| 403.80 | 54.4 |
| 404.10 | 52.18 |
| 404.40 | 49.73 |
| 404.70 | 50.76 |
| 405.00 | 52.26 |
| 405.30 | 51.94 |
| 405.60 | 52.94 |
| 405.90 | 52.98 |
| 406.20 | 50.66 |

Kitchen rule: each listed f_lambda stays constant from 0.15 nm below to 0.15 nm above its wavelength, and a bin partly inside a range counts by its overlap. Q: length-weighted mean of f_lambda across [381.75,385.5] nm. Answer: 42.6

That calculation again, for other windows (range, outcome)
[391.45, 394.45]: 41.1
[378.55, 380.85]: 41.4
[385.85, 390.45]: 44.5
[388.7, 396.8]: 42.7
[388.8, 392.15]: 45.1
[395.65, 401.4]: 45.3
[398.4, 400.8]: 51.2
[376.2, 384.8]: 42.1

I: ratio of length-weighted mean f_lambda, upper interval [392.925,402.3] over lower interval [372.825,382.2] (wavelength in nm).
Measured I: 1.10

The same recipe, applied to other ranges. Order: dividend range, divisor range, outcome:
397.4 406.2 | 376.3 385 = 1.22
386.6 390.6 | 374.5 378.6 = 1.09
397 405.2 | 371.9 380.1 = 1.31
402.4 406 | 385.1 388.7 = 1.09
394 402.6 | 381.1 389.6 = 1.07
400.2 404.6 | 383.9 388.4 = 1.10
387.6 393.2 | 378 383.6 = 1.02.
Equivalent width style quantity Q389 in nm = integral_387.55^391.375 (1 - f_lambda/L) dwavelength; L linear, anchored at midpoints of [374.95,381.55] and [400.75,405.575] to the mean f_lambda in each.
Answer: 0.27 nm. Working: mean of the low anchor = 41.8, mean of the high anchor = 52.4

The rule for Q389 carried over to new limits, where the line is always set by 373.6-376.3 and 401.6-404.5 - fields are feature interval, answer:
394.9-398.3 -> 0.62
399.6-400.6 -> -0.01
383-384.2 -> 0.27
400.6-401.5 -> -0.05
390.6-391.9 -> -0.09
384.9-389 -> -0.22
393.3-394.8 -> 0.26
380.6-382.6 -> -0.31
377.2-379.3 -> -0.31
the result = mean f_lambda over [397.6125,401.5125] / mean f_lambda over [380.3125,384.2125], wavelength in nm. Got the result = 1.20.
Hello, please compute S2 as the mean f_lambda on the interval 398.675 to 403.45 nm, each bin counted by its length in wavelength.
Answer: 52.2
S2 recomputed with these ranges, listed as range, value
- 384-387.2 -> 49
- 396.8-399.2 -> 41.7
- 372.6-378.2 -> 38.1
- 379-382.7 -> 43.8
